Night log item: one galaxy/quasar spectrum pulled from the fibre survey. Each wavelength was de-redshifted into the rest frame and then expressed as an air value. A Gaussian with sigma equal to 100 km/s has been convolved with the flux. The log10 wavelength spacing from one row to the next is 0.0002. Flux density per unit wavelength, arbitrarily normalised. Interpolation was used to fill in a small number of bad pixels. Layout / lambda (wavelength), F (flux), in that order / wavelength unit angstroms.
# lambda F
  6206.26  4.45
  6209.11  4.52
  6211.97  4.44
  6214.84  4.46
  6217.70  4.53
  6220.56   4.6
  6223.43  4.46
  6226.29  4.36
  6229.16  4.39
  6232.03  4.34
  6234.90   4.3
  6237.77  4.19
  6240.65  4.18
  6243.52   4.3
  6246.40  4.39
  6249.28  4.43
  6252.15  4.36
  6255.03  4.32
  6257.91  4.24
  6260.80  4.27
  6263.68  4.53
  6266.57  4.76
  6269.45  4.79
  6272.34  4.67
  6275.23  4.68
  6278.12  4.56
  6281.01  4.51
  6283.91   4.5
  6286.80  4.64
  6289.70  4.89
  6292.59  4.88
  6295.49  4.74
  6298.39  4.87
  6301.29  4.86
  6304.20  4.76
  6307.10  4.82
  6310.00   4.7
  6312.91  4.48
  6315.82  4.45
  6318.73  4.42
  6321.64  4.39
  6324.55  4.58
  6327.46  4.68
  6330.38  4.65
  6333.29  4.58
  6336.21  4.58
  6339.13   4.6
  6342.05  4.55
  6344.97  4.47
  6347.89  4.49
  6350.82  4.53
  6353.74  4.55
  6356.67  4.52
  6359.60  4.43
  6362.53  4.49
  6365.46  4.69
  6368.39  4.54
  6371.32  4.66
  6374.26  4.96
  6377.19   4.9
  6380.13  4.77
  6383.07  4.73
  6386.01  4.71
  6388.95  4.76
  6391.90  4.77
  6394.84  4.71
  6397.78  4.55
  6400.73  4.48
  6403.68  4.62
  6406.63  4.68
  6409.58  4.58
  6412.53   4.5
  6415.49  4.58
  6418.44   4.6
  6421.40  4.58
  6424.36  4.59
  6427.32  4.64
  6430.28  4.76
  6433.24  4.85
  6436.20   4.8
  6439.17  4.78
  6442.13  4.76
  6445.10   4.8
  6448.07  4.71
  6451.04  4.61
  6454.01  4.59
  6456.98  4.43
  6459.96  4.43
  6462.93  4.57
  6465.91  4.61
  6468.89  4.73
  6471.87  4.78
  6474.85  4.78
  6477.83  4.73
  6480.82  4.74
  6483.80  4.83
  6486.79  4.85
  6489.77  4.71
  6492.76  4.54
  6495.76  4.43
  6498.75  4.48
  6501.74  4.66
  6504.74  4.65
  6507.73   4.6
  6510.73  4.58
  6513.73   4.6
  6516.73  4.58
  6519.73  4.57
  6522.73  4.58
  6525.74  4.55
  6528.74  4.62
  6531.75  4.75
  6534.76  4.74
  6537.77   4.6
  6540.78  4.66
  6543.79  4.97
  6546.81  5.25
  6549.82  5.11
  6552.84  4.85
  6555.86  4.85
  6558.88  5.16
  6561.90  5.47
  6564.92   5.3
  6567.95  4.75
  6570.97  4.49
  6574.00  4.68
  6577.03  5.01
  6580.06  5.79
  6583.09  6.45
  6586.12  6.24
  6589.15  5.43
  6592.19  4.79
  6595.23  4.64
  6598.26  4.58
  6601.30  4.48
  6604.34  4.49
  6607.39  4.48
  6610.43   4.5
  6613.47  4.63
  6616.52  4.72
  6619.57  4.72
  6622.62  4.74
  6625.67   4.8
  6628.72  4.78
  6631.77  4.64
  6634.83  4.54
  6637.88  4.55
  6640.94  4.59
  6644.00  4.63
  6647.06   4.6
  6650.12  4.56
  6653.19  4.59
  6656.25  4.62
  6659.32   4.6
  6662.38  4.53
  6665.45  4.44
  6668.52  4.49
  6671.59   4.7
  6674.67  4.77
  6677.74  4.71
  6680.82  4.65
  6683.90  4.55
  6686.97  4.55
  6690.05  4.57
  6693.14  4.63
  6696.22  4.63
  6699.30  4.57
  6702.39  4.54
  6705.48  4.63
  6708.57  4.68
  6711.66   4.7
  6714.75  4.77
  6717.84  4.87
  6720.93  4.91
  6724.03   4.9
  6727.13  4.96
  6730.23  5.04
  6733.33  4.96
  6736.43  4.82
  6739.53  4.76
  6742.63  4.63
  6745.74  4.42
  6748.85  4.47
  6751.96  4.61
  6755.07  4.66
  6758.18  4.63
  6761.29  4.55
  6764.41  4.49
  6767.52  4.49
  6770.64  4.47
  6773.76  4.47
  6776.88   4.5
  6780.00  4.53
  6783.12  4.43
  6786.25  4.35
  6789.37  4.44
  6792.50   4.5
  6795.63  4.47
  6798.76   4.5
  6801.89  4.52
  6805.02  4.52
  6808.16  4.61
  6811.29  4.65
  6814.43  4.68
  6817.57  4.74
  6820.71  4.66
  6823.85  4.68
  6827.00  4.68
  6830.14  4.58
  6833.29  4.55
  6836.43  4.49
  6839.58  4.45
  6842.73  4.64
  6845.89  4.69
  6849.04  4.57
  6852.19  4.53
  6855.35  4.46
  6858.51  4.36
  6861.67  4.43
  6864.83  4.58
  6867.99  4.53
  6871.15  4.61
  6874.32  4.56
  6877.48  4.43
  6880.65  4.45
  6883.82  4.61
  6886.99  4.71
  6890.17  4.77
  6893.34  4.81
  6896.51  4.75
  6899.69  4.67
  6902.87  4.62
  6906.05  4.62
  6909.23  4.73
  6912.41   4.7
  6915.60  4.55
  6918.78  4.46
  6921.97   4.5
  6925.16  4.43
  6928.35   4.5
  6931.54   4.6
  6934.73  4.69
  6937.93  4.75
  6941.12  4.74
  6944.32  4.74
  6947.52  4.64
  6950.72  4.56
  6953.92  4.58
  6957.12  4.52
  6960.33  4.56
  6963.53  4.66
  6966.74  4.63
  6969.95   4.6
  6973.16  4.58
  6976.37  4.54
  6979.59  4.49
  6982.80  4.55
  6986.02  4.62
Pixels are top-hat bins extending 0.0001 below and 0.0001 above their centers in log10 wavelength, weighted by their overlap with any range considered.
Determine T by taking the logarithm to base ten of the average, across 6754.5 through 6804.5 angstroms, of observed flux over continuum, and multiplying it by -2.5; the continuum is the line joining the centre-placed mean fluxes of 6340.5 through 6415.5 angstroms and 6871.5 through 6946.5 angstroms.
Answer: 0.03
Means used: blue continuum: 4.62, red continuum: 4.63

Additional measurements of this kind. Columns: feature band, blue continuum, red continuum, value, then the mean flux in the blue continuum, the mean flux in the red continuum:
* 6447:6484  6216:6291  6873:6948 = -0.03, 4.47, 4.63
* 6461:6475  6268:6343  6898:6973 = -0.01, 4.65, 4.61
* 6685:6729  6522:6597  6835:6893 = 0.02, 5.03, 4.55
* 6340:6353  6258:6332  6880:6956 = 0.03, 4.64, 4.63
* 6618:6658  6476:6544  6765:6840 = -0.01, 4.65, 4.54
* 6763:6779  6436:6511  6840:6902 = 0.03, 4.66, 4.59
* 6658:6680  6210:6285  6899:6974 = -0.01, 4.44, 4.61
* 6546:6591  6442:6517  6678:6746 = -0.13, 4.64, 4.72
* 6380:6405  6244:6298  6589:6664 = -0.02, 4.57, 4.63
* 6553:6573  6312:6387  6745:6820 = -0.10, 4.59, 4.53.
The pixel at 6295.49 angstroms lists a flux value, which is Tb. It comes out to 4.74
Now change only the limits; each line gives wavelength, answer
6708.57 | 4.68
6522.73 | 4.58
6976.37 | 4.54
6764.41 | 4.49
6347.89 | 4.49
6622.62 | 4.74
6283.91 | 4.5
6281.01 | 4.51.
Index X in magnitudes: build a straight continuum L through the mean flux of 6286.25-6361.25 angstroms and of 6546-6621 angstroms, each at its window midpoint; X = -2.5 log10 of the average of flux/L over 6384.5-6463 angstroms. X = 0.03 mag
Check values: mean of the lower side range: 4.62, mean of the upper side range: 4.99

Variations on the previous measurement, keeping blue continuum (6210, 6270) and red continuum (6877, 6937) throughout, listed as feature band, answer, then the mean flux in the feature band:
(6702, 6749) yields -0.05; 4.77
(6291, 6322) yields -0.06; 4.68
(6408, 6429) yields -0.03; 4.58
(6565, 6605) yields -0.13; 5.08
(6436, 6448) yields -0.07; 4.77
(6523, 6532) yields -0.03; 4.62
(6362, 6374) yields -0.05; 4.64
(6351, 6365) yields -0.02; 4.51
